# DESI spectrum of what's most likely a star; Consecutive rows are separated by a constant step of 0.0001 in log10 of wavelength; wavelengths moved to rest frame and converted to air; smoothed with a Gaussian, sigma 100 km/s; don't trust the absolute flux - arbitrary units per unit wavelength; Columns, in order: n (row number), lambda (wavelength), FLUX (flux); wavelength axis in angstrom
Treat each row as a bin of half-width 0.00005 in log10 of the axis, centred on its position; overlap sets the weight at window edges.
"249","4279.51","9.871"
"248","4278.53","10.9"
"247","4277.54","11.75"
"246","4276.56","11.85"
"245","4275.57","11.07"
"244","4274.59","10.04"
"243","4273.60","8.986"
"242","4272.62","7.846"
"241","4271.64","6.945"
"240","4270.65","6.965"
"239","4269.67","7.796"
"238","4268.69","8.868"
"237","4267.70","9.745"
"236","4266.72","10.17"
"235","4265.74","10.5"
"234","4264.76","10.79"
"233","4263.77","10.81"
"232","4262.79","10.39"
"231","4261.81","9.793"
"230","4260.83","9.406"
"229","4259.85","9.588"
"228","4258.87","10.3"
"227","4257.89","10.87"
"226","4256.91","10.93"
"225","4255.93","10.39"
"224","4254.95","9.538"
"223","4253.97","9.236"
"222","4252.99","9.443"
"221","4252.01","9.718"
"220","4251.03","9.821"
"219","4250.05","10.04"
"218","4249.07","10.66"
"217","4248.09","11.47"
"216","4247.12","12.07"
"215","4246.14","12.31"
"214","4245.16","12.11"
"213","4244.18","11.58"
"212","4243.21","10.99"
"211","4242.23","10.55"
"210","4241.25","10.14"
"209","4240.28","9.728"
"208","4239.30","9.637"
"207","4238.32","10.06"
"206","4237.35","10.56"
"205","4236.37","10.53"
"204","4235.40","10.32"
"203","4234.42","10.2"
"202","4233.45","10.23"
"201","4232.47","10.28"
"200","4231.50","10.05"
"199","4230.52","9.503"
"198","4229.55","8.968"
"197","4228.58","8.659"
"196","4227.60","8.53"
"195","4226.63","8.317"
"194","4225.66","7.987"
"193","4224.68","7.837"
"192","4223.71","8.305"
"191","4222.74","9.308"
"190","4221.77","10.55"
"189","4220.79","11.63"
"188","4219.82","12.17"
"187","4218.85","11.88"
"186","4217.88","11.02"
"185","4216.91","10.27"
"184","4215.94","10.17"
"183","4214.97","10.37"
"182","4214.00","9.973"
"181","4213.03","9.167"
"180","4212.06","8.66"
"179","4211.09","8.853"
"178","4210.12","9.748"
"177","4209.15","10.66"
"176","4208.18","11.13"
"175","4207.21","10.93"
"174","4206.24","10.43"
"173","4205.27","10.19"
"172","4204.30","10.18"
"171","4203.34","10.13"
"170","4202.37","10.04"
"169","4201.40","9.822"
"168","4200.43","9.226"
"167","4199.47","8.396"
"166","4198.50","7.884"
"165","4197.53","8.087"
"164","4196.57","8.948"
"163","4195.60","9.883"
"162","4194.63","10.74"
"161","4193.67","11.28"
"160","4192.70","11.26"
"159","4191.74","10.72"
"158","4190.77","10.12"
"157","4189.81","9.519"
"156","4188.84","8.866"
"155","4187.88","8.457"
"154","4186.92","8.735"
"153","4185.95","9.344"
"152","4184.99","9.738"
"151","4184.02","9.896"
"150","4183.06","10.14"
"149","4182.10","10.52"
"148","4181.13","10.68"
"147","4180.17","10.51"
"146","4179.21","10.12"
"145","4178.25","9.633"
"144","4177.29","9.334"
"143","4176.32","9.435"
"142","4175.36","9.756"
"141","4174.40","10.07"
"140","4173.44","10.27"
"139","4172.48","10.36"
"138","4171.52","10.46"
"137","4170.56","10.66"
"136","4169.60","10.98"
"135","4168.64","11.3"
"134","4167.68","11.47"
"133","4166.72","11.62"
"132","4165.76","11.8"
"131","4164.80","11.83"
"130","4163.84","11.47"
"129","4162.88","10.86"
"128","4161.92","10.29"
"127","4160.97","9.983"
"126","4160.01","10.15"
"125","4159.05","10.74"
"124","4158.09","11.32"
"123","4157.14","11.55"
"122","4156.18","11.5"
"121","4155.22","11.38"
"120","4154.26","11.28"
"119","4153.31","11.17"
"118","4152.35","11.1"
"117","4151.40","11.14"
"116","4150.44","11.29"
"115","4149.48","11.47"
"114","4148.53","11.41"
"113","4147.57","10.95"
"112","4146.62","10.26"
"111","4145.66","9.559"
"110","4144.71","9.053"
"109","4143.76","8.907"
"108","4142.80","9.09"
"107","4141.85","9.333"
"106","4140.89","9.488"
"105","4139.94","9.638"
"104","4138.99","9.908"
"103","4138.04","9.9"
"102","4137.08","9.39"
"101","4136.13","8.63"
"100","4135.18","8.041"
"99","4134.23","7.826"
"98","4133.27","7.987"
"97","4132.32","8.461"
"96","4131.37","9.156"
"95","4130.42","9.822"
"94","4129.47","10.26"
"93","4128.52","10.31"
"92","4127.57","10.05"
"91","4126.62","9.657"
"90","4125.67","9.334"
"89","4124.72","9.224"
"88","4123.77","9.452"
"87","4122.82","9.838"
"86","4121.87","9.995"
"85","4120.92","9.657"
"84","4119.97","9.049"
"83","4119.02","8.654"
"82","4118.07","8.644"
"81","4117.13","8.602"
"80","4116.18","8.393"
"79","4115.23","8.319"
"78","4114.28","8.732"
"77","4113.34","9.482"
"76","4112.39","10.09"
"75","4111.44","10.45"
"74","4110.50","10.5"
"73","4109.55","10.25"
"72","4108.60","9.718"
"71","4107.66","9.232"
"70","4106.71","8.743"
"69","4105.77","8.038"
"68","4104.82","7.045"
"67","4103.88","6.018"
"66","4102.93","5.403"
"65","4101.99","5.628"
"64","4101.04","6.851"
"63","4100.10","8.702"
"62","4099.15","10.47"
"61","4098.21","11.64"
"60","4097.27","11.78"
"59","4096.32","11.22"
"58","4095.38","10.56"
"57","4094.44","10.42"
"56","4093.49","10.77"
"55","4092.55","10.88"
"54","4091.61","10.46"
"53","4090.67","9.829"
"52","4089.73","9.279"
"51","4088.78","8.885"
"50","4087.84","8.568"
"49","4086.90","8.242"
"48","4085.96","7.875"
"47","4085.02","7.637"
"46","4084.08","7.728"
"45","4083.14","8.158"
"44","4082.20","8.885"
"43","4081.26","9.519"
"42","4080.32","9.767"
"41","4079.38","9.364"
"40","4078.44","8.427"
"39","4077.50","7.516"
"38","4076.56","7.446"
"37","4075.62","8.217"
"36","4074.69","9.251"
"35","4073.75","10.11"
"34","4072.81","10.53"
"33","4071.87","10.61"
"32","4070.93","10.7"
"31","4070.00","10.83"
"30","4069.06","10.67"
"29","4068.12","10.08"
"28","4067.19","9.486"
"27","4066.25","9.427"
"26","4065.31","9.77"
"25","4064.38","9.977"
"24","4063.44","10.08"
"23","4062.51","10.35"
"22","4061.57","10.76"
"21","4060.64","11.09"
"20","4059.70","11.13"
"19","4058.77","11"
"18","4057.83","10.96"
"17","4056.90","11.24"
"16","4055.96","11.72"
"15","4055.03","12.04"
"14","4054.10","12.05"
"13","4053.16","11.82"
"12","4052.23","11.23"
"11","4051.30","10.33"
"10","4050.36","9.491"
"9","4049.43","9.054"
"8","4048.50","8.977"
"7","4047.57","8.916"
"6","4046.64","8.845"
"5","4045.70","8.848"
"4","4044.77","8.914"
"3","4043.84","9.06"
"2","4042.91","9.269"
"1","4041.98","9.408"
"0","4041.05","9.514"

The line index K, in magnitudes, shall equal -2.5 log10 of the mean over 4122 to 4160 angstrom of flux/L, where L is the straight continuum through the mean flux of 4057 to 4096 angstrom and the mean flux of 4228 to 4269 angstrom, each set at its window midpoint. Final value -0.01 mag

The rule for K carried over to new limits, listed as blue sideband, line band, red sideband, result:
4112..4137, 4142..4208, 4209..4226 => -0.08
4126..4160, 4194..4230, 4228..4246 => 0.05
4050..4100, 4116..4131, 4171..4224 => 0.06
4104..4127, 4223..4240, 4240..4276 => 0.05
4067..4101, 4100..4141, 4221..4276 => 0.08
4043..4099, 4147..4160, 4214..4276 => -0.13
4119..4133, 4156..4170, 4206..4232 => -0.15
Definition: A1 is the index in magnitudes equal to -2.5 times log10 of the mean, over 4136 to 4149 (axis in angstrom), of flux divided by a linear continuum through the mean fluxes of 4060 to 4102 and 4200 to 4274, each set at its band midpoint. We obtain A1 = 0.00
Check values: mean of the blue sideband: 9.57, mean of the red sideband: 9.96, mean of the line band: 9.71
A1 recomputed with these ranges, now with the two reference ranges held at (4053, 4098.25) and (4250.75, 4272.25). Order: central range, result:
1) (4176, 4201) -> 0.009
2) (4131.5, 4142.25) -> 0.101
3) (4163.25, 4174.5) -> -0.132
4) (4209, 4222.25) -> -0.071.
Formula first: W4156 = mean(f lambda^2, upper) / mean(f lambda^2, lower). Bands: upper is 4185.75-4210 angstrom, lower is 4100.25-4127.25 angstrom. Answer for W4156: 1.2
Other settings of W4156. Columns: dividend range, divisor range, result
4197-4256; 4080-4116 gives 1.17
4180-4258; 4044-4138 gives 1.13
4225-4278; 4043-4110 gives 1.14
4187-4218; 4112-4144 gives 1.10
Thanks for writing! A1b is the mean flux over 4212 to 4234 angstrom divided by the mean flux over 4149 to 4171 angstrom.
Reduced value 0.88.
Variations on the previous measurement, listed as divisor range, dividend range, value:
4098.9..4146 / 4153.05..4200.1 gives 1.15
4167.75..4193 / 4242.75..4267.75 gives 1.04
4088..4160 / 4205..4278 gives 1.04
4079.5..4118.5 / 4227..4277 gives 1.10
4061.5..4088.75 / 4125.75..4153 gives 1.05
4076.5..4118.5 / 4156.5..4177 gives 1.20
